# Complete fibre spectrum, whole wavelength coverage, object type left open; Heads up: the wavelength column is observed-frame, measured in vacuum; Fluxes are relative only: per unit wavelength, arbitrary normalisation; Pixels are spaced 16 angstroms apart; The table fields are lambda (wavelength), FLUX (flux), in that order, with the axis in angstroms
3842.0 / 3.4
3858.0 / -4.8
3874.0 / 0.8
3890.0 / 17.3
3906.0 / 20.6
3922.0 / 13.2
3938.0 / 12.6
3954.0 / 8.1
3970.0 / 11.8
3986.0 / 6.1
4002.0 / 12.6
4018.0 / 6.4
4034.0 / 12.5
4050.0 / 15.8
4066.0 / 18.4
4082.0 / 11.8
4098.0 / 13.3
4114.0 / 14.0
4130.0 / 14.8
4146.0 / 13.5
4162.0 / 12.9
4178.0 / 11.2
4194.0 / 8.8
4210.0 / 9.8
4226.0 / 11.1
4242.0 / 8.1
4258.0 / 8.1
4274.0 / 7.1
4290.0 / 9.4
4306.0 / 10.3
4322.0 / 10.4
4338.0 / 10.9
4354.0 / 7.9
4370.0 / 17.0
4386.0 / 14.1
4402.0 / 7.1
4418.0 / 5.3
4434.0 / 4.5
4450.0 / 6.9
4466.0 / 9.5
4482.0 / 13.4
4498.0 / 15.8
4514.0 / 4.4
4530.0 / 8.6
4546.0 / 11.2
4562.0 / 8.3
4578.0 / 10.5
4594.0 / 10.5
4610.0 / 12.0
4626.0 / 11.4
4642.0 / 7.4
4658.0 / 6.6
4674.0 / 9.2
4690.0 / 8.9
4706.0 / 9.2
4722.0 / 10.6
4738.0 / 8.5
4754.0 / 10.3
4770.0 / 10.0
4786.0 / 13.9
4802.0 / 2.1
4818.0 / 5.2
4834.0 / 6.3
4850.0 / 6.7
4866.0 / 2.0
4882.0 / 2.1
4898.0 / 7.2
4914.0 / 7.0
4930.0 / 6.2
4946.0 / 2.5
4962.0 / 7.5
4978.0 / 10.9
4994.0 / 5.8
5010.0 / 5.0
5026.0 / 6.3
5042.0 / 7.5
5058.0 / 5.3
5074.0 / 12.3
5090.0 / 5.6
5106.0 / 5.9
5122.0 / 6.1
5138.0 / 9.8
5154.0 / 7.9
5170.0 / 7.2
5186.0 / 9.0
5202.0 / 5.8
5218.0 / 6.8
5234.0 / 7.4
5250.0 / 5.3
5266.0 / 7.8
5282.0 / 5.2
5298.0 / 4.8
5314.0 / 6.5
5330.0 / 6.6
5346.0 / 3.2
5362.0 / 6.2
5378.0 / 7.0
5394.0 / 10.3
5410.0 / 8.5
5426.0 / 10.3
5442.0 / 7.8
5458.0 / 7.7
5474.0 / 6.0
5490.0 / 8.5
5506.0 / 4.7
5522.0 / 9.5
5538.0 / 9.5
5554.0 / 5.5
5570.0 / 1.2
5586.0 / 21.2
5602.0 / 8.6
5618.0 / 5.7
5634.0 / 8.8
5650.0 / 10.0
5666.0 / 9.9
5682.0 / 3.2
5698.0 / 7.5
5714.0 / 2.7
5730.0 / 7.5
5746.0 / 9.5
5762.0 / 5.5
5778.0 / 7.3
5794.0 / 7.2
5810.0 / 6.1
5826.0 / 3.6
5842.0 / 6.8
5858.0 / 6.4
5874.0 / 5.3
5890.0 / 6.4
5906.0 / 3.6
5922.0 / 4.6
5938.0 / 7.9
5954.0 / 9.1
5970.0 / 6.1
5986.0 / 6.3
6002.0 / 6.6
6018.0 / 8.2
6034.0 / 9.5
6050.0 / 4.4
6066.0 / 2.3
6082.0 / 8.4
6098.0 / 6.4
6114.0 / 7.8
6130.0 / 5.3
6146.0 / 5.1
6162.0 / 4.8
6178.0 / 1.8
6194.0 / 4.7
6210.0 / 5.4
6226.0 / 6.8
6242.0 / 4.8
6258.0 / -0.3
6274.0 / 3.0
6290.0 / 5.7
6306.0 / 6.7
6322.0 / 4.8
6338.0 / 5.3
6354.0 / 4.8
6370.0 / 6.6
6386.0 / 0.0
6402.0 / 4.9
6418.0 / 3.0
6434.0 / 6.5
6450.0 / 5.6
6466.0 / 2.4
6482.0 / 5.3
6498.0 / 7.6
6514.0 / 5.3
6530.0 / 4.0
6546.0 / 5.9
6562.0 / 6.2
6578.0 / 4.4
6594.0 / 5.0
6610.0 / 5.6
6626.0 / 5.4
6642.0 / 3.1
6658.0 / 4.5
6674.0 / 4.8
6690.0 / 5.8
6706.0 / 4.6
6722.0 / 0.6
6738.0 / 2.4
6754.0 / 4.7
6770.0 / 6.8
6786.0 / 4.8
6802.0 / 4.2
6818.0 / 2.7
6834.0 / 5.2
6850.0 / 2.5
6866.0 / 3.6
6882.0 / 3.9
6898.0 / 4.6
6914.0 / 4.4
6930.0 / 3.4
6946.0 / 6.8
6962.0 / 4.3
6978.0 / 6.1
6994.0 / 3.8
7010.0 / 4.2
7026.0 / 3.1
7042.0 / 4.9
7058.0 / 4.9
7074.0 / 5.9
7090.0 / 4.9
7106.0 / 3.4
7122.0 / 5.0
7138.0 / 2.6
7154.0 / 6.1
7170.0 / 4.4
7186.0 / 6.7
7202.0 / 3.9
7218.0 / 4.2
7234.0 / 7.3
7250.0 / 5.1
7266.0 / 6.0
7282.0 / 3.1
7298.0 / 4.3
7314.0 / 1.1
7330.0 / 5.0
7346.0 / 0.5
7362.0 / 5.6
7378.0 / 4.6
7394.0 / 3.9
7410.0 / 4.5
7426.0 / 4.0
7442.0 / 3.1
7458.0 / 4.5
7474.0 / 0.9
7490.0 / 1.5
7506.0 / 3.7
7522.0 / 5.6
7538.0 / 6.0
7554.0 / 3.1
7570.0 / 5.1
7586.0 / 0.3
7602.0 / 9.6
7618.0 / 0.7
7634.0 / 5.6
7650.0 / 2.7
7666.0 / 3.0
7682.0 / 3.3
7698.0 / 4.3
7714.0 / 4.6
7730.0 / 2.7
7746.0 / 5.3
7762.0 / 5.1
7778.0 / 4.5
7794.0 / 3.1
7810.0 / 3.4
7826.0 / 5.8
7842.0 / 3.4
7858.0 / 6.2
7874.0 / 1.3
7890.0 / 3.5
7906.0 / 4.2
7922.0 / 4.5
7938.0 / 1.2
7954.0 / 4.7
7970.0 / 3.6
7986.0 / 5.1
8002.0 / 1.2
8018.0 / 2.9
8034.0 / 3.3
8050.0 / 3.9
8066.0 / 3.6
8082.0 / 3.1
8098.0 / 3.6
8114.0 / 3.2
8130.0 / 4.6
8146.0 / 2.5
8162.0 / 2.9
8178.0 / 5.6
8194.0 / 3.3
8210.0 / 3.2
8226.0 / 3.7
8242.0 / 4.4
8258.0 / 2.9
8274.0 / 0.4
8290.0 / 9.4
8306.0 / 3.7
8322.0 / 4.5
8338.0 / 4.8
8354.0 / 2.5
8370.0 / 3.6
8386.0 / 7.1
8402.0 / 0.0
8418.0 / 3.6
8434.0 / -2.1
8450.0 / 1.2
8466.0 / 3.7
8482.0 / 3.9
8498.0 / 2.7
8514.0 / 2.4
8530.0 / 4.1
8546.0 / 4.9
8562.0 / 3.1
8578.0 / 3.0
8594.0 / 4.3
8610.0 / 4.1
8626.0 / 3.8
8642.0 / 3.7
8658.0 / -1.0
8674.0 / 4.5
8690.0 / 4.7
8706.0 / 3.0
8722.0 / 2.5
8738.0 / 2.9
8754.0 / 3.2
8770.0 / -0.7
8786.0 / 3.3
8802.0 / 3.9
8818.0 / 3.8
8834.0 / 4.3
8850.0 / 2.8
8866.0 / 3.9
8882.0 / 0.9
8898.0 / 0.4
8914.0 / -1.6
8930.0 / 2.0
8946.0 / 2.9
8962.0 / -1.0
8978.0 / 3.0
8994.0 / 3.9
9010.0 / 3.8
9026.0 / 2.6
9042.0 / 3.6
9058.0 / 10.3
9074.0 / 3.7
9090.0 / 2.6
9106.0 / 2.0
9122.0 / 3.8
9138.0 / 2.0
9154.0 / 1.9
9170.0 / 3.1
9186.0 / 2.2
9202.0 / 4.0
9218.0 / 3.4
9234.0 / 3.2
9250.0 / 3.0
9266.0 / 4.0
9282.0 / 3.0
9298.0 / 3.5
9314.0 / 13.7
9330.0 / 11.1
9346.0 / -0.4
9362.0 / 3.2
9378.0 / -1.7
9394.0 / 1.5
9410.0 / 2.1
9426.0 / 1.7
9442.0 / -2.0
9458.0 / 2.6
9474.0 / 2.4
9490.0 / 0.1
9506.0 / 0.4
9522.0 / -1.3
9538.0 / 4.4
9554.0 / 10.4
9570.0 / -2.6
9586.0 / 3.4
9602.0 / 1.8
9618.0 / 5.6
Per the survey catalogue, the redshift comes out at 0.38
